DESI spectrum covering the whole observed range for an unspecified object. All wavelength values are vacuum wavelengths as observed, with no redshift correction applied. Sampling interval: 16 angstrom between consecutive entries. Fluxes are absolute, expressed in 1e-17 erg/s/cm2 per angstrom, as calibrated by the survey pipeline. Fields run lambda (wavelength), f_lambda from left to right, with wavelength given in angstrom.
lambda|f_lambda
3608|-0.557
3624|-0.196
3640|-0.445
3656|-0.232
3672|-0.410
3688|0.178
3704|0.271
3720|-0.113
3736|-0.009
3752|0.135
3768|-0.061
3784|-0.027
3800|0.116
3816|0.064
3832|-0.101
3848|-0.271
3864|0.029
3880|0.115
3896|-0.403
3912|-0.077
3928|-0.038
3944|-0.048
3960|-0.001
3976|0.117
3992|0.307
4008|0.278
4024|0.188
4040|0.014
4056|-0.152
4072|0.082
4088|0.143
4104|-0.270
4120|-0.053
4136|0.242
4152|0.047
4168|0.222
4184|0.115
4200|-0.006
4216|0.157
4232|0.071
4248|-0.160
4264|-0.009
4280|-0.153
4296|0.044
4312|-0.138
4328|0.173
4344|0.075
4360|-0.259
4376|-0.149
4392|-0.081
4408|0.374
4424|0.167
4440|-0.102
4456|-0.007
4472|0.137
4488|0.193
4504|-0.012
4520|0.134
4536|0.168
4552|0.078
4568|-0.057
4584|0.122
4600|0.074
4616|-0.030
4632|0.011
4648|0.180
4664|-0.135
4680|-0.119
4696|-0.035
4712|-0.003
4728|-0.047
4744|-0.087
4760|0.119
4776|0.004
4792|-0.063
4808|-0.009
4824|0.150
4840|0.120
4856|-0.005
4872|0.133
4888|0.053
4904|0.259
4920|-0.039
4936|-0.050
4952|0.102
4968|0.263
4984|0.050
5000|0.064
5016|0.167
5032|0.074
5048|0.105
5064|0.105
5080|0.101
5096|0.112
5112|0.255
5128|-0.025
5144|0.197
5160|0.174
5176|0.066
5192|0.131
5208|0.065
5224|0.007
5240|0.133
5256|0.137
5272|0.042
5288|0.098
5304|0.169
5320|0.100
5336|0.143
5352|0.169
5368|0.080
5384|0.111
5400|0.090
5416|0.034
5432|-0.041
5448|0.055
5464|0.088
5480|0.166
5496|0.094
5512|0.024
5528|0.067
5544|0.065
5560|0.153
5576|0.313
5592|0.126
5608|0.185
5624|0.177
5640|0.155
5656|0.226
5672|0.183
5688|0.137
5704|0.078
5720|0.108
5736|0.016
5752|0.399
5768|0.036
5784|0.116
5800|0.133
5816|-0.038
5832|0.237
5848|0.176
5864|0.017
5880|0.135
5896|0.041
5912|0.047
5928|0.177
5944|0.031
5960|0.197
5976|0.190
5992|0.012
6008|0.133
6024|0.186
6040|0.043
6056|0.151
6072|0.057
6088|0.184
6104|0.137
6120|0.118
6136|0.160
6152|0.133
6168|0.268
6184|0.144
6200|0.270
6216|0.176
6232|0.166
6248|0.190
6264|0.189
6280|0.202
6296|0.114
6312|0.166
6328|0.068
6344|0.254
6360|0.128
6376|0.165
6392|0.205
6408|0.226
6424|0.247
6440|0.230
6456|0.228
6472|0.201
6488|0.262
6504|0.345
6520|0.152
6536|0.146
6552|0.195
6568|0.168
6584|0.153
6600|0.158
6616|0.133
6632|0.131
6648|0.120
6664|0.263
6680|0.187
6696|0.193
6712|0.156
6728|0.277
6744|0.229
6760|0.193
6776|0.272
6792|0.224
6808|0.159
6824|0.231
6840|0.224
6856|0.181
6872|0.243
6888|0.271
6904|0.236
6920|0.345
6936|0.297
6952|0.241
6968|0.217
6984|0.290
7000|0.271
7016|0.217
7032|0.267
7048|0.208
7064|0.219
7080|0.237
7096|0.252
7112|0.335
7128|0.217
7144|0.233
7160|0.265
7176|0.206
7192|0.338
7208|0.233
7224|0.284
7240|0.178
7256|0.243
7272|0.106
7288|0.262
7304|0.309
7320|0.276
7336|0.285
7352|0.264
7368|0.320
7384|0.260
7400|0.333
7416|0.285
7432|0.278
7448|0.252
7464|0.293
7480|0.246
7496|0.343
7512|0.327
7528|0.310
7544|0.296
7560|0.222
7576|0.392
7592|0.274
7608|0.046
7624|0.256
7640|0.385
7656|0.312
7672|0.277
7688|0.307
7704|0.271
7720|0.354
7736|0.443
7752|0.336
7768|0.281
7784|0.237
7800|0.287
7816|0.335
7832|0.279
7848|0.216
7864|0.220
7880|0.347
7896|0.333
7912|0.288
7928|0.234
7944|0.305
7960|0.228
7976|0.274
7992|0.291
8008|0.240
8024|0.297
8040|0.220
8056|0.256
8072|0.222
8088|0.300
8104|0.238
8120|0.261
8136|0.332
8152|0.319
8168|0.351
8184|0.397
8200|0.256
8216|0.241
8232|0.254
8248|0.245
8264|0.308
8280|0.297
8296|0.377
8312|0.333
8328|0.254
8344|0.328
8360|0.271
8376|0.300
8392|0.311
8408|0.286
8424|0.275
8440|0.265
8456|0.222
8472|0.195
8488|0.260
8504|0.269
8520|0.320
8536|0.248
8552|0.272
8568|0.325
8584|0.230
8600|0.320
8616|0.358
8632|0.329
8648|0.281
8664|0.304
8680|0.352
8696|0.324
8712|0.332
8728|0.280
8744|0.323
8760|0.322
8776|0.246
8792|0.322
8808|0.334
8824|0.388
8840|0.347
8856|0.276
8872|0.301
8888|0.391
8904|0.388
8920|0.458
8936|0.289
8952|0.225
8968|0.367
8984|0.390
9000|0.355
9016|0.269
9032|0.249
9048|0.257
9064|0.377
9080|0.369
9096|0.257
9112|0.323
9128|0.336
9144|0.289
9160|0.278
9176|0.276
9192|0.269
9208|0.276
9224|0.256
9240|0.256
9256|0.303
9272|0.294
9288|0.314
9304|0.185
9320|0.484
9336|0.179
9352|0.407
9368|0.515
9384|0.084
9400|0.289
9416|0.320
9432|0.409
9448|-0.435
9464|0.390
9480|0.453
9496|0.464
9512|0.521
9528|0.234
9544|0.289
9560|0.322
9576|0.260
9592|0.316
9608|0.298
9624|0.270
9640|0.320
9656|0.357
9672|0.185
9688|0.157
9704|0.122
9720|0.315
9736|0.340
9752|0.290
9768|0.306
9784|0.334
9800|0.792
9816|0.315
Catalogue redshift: 0.54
